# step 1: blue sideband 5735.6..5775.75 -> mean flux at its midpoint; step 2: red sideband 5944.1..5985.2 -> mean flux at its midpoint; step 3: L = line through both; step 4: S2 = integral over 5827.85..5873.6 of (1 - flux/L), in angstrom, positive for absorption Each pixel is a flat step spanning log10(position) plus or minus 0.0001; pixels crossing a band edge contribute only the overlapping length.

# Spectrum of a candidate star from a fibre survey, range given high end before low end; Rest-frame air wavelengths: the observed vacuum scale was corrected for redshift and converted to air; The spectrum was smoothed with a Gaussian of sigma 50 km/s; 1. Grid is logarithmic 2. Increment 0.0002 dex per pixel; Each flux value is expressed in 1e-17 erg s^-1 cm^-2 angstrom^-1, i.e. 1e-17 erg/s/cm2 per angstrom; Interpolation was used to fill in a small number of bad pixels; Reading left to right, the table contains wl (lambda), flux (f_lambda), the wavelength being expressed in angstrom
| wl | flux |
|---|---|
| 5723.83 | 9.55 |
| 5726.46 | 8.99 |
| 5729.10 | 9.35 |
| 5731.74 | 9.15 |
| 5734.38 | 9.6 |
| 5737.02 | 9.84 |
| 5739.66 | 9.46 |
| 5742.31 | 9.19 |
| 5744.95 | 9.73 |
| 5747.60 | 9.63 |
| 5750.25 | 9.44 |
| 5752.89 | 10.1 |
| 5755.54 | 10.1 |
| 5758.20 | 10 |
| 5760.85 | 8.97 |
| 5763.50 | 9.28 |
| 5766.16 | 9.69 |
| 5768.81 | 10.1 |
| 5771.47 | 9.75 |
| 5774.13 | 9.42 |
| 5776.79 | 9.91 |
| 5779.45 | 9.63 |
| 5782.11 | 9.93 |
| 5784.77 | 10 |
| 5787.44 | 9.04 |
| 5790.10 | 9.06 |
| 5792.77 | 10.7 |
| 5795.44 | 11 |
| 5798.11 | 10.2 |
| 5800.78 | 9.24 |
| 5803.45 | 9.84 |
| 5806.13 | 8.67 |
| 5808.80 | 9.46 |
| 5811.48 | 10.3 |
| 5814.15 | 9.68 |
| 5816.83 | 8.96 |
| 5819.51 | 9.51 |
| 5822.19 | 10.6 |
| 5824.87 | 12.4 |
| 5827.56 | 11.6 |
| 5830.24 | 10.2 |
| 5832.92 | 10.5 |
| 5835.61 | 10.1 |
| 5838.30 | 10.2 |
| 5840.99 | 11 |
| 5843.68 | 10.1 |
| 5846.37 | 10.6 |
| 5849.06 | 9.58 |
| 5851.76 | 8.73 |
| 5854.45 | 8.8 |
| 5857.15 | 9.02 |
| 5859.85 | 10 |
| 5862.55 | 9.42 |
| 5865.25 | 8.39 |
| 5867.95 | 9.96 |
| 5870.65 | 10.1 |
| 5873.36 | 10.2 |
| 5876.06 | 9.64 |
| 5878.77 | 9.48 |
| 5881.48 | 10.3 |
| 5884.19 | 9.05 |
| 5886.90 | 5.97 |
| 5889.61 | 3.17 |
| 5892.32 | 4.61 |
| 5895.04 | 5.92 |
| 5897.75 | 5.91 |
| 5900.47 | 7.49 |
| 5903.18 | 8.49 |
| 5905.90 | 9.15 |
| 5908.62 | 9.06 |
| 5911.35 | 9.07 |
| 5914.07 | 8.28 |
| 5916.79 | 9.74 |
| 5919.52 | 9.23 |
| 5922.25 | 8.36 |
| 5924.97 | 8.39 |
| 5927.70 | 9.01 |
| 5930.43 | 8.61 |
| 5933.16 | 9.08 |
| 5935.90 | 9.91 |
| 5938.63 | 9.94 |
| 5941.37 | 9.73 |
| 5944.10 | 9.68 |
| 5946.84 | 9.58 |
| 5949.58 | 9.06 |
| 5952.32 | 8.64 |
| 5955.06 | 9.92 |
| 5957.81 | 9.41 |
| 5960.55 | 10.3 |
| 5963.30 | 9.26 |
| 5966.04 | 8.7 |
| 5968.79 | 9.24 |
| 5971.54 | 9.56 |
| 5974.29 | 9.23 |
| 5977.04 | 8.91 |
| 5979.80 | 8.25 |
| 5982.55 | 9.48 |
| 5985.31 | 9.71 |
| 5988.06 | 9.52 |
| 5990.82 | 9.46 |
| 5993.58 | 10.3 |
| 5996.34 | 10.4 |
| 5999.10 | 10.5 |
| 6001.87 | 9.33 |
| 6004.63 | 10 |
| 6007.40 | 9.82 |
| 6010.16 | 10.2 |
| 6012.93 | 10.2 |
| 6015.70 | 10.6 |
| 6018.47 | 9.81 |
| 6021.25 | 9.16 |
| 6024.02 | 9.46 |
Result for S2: -1.8 angstrom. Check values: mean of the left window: 9.65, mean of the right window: 9.28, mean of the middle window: 9.85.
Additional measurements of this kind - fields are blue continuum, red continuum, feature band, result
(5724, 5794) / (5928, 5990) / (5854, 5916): 7.34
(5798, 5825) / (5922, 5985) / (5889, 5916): 6.16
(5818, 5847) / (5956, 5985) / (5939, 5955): 0.11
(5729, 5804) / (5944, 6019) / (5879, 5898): 5.95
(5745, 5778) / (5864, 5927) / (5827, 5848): -3.78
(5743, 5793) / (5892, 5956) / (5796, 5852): -4.75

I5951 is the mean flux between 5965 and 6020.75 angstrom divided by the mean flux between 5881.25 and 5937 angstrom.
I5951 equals 1.2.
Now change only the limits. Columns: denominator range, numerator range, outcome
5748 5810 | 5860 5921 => 0.86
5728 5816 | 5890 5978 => 0.90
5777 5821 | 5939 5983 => 0.96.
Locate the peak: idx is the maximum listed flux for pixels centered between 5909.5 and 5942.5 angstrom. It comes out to 9.94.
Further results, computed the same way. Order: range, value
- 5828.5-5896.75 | 11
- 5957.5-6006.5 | 10.5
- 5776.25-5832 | 12.4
